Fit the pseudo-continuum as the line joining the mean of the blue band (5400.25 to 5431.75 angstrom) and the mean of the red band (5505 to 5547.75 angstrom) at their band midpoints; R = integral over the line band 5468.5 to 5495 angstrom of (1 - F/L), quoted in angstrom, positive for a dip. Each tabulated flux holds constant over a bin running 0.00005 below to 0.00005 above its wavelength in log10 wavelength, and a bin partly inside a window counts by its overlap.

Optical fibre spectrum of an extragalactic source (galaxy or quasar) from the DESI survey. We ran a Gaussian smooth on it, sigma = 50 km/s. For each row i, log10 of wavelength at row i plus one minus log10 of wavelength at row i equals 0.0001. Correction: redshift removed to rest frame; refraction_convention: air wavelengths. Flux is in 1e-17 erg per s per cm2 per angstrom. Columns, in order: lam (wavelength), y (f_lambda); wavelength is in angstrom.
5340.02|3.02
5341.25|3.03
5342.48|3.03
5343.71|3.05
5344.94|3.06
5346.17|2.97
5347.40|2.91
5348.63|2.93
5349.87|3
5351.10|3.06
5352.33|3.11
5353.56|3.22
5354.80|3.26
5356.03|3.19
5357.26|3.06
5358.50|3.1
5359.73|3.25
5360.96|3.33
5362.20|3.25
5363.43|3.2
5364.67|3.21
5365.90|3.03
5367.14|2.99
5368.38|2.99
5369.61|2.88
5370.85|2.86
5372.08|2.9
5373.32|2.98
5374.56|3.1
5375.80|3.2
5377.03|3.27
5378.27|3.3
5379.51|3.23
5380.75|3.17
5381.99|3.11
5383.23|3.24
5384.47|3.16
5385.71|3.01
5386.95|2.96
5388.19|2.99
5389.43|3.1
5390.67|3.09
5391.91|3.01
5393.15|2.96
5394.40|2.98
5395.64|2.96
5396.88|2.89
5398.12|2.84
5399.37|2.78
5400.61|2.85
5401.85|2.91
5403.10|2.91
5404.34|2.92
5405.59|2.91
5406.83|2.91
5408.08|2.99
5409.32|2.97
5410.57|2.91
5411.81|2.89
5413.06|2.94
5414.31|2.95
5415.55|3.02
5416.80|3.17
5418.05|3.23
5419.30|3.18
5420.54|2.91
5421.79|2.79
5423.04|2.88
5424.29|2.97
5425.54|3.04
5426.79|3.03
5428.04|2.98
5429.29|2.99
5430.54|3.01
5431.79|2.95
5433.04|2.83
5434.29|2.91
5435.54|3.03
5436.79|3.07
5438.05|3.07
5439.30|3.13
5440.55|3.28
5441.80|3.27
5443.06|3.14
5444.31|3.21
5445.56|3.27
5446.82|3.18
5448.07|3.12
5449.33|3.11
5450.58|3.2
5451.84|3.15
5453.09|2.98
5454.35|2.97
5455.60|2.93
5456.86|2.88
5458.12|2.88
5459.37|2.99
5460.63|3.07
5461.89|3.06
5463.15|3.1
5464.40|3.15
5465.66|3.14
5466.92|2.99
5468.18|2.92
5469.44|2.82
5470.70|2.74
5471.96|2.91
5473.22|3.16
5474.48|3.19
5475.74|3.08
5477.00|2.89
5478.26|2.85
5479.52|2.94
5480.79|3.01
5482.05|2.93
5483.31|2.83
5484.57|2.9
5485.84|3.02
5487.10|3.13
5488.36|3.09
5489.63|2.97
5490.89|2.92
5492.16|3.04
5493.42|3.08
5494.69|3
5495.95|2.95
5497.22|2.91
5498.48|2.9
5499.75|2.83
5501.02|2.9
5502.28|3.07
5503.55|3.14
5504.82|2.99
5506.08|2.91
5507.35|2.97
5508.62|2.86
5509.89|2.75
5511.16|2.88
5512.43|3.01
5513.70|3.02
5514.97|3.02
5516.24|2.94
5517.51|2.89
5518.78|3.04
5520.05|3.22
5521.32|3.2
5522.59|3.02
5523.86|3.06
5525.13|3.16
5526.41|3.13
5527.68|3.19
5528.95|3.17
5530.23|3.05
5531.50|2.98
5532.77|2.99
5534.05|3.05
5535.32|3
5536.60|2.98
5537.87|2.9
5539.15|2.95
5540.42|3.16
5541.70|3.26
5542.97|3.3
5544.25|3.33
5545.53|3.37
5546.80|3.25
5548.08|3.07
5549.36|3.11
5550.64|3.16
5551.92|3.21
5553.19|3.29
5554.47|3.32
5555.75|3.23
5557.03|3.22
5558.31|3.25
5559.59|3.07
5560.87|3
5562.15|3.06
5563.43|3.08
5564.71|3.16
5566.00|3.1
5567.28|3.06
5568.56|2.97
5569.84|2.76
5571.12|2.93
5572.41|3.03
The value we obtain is 0.43 angstrom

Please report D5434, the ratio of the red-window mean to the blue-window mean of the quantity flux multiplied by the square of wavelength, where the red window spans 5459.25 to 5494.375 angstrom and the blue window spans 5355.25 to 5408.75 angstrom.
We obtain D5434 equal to 1.0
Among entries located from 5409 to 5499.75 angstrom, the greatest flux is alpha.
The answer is 3.28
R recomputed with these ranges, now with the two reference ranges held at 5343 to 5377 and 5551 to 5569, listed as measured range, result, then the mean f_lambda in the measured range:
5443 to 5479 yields 0.91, 3.04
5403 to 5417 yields 0.65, 2.95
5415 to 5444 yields 0.60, 3.04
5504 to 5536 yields 1.15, 3.02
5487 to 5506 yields 0.84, 2.99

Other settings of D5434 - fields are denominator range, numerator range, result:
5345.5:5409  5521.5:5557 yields 1.09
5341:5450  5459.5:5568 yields 1.05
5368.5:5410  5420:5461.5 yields 1.03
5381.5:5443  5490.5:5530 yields 1.04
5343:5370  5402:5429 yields 0.98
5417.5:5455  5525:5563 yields 1.07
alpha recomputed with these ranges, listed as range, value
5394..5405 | 2.98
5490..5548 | 3.37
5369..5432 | 3.3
